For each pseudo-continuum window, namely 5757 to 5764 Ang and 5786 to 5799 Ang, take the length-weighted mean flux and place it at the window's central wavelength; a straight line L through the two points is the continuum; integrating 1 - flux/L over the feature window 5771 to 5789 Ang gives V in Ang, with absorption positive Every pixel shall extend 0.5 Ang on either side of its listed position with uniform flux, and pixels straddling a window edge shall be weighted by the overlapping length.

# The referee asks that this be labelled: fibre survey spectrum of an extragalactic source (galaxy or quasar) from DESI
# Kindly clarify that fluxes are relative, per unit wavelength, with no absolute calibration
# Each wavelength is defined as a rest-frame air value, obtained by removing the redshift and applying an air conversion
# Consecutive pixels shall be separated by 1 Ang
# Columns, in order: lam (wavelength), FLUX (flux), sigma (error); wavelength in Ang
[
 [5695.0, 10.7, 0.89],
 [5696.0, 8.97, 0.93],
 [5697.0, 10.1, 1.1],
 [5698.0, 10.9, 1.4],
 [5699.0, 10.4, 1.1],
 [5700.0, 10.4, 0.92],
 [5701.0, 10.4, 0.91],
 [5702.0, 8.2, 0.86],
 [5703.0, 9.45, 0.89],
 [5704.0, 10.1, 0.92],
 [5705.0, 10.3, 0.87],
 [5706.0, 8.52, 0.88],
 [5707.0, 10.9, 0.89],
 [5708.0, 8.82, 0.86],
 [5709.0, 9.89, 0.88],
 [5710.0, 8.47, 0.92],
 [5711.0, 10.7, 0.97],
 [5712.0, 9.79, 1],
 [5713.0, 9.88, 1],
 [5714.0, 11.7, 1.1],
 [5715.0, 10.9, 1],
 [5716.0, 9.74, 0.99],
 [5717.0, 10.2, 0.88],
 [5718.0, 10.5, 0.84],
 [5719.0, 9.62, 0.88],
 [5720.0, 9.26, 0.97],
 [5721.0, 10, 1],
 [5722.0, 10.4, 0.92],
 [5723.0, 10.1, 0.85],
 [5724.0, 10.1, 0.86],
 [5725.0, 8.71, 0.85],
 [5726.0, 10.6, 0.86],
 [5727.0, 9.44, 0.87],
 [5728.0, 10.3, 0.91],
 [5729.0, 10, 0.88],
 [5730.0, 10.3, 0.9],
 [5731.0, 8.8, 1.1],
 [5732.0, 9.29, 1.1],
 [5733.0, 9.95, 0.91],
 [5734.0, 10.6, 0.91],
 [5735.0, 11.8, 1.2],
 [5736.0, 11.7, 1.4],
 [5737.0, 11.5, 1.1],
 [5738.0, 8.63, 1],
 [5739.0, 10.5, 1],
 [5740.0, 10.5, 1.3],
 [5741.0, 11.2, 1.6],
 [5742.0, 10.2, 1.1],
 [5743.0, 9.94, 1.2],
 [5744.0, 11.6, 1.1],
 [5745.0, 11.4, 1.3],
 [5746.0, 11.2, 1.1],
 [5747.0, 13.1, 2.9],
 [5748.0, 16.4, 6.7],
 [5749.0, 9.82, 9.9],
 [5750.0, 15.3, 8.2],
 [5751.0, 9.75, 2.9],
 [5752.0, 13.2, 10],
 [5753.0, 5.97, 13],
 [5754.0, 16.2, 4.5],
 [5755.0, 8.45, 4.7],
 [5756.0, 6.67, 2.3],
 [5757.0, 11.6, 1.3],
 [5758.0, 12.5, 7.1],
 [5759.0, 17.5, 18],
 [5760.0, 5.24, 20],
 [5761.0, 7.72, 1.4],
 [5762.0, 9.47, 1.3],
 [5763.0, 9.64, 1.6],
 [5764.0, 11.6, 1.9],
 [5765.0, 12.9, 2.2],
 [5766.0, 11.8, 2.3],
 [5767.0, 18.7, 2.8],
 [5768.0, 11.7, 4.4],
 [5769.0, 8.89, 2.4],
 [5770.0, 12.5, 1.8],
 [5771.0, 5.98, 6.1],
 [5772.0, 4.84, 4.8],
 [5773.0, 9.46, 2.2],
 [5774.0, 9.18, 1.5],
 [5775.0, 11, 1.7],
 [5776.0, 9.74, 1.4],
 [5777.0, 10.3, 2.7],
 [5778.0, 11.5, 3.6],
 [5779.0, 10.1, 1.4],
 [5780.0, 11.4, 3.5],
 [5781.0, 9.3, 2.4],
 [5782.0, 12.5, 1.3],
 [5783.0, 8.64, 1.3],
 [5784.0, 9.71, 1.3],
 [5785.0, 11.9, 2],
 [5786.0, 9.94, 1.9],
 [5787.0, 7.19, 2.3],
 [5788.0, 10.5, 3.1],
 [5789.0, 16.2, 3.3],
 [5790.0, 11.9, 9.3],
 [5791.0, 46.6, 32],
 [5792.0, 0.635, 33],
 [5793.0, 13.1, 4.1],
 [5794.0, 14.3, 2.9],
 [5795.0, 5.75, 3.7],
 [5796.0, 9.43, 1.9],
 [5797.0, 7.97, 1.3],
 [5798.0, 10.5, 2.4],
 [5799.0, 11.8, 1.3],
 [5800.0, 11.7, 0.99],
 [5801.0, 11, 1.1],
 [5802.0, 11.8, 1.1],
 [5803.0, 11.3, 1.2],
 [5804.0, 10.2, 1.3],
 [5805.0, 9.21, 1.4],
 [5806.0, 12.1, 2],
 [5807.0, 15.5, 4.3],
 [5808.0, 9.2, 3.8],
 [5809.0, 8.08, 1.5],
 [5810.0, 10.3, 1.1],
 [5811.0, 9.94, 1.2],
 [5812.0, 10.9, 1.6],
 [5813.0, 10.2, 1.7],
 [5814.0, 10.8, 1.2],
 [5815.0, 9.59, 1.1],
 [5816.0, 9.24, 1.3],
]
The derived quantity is 3.0 Ang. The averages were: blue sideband 10.5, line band 9.91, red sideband 12.7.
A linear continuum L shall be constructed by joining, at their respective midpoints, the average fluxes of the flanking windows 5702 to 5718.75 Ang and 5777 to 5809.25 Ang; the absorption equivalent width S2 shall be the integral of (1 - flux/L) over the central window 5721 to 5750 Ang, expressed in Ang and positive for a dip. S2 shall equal -0.7 Ang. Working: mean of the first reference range 9.93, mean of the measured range 10.7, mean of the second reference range 11.6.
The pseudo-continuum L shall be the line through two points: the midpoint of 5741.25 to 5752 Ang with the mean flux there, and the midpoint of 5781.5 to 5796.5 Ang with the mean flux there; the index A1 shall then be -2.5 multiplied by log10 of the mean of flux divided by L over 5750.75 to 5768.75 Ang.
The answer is 0.09 mag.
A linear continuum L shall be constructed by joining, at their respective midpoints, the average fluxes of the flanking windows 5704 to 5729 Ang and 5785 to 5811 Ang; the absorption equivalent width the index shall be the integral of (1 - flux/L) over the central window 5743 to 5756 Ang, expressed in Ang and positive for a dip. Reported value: -1.1 Ang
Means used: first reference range 9.96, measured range 11.6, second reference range 11.8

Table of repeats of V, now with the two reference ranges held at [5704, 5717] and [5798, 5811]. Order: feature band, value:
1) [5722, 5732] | 0.33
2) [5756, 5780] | 0.08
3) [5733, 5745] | -0.54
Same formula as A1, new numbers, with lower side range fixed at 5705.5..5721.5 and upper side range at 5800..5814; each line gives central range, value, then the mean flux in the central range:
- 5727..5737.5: -0.03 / 10.4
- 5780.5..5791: -0.18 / 12.5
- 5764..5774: -0.03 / 10.7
